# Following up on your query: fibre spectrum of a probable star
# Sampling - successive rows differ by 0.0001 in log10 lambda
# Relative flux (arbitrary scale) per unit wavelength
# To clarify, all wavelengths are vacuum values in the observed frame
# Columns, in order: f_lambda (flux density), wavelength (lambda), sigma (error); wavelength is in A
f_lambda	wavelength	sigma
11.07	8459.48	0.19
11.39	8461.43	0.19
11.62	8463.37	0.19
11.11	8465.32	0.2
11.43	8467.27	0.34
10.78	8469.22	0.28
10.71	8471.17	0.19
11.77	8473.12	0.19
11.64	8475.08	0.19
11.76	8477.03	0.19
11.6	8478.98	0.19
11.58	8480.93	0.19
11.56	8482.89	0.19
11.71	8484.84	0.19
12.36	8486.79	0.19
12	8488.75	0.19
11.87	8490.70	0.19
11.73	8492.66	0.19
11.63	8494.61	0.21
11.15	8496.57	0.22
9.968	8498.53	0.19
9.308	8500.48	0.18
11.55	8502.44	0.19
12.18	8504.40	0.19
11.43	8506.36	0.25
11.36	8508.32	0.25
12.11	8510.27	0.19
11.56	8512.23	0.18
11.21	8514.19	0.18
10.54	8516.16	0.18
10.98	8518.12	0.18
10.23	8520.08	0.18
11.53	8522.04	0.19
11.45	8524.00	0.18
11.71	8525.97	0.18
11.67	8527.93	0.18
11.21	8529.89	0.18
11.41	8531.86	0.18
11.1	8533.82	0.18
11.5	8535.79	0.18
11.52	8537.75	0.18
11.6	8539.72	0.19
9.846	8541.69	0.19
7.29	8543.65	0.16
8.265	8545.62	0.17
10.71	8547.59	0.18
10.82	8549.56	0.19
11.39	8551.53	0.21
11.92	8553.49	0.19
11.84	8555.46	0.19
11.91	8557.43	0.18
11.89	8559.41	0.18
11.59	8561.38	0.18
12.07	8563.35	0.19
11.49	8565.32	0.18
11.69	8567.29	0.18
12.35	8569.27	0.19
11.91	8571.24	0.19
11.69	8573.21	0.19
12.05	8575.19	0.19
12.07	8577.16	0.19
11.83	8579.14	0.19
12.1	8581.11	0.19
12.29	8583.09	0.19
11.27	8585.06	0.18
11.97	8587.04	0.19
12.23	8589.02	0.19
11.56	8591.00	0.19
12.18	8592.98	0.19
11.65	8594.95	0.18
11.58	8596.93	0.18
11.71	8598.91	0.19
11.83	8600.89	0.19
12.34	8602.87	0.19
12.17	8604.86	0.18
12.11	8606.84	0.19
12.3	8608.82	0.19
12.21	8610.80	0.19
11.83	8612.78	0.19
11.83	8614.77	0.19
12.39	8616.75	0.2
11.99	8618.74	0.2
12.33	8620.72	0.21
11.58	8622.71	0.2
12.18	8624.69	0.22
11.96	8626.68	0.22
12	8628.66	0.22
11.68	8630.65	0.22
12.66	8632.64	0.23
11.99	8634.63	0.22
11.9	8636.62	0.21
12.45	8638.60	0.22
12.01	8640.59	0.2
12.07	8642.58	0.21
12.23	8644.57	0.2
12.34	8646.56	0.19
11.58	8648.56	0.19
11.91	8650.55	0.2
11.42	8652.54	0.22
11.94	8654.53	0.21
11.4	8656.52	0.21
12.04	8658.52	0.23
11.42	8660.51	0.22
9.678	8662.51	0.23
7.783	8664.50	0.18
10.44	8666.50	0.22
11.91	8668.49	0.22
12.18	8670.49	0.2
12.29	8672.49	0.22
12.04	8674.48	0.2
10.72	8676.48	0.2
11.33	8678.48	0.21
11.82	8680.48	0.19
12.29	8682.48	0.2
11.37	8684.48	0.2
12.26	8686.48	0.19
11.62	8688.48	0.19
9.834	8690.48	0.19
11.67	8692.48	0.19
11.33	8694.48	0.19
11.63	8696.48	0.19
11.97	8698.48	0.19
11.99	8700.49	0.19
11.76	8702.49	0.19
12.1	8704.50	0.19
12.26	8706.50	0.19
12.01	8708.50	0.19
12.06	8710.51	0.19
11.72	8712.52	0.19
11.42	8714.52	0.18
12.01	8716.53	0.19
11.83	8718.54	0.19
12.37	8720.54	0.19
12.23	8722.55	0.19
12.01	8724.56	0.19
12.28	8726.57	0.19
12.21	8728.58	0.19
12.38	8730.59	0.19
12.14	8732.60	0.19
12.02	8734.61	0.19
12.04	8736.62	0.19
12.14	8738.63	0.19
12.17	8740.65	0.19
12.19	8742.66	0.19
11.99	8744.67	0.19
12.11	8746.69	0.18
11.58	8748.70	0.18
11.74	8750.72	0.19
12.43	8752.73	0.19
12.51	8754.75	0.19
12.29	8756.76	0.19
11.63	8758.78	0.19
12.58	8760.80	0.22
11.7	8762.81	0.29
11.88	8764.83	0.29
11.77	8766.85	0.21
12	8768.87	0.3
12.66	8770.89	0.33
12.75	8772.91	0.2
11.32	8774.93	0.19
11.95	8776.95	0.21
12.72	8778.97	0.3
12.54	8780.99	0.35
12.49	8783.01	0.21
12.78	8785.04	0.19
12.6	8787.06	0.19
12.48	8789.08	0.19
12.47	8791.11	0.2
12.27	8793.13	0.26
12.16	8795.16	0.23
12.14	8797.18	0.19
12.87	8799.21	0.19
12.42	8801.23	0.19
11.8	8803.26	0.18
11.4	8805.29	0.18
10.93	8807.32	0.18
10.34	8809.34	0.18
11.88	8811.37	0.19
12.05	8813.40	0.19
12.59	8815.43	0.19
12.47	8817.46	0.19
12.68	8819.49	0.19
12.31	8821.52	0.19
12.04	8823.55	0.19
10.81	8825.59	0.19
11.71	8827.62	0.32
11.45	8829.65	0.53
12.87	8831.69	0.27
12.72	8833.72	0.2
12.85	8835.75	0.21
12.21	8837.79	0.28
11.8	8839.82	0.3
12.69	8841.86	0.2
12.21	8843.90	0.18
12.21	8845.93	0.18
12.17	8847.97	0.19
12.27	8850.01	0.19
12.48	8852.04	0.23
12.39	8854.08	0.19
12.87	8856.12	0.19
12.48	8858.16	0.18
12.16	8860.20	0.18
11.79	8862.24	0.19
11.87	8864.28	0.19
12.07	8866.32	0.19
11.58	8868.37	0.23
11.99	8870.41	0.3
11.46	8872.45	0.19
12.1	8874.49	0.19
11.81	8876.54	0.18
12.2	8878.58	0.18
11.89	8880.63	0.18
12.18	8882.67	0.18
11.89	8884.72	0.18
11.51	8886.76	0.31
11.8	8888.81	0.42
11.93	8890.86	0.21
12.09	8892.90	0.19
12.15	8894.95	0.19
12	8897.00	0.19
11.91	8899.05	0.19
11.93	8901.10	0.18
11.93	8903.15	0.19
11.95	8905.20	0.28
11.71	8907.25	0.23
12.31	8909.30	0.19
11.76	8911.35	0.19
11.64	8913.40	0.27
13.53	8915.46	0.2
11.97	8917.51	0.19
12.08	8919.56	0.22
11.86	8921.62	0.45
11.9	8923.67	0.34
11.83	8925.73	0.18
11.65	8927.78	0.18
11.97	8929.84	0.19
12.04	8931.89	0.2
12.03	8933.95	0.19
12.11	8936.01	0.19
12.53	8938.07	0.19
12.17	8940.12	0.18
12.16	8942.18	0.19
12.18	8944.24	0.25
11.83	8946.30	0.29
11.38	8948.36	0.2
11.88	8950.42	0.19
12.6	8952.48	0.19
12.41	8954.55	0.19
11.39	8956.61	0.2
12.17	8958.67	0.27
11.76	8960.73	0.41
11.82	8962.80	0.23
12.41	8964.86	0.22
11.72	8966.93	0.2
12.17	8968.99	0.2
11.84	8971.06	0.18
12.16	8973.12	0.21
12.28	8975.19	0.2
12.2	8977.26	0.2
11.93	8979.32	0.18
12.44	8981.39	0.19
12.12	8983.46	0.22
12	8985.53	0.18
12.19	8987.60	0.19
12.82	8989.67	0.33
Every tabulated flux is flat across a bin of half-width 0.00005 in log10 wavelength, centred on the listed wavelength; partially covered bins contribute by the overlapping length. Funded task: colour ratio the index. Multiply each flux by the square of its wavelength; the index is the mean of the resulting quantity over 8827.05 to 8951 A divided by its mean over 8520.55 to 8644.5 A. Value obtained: 1.1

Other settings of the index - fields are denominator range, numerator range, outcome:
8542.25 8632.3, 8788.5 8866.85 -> 1.10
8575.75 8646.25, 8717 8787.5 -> 1.05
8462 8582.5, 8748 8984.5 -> 1.15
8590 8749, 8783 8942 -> 1.07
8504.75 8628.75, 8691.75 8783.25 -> 1.08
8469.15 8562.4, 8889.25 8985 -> 1.18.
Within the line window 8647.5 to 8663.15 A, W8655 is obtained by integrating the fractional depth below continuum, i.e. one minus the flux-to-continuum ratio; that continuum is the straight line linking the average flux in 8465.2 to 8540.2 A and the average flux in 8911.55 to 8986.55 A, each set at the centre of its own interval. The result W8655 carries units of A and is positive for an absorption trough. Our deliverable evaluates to 0.2 A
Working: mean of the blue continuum 11.4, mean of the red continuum 12.1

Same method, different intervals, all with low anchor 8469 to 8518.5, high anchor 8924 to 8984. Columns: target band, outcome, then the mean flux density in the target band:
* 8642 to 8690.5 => 0.7 A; 11.5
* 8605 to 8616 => -0.5 A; 12.1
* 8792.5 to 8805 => -0.4 A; 12.2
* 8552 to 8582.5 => -1.0 A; 11.9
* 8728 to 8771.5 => -1.2 A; 12.1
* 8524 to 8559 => 1.6 A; 11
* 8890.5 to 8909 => 0.0 A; 12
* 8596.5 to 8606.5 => -0.4 A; 11.9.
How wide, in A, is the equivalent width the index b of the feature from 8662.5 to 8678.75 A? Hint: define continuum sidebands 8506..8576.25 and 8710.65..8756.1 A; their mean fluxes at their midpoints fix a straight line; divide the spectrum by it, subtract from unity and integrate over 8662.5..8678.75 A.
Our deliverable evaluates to 1.12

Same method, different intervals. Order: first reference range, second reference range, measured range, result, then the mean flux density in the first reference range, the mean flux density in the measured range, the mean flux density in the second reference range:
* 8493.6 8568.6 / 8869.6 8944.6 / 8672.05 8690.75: -0.2 A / 11.1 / 11.6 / 12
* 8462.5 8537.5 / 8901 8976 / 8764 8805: -1.7 A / 11.4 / 12.3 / 12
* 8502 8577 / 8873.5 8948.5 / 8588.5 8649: -3.1 A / 11.3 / 12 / 12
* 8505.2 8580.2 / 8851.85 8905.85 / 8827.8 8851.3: -0.7 A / 11.3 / 12.3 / 12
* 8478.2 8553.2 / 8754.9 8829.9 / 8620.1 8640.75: -1.0 A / 11.1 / 12.1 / 12.1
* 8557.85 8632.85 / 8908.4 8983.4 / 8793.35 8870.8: -0.5 A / 12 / 12.1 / 12.1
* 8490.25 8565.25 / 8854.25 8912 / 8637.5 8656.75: -0.9 A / 11.1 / 12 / 12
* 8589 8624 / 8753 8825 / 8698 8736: 0.1 A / 12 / 12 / 12.2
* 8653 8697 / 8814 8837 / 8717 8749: -1.2 A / 11.3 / 12.1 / 12.2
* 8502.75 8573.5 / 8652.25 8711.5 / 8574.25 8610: -2.0 A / 11.2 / 12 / 11.5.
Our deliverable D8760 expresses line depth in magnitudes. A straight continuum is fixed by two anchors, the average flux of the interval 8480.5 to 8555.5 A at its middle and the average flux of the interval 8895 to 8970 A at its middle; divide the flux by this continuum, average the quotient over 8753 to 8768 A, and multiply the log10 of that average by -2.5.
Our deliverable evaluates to -0.04 mag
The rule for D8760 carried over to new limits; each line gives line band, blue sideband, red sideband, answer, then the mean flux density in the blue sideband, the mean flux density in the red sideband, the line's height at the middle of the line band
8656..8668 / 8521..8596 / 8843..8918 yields 0.11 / 11.4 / 12.1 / 11.6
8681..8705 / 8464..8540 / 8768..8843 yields 0.02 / 11.4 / 12.2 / 11.9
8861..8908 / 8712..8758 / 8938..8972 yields 0.01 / 12.1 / 12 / 12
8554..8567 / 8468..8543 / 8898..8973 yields -0.04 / 11.3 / 12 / 11.4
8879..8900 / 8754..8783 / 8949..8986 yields 0.02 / 12.2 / 12.1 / 12.1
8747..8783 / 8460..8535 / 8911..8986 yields -0.03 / 11.4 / 12.1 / 11.8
